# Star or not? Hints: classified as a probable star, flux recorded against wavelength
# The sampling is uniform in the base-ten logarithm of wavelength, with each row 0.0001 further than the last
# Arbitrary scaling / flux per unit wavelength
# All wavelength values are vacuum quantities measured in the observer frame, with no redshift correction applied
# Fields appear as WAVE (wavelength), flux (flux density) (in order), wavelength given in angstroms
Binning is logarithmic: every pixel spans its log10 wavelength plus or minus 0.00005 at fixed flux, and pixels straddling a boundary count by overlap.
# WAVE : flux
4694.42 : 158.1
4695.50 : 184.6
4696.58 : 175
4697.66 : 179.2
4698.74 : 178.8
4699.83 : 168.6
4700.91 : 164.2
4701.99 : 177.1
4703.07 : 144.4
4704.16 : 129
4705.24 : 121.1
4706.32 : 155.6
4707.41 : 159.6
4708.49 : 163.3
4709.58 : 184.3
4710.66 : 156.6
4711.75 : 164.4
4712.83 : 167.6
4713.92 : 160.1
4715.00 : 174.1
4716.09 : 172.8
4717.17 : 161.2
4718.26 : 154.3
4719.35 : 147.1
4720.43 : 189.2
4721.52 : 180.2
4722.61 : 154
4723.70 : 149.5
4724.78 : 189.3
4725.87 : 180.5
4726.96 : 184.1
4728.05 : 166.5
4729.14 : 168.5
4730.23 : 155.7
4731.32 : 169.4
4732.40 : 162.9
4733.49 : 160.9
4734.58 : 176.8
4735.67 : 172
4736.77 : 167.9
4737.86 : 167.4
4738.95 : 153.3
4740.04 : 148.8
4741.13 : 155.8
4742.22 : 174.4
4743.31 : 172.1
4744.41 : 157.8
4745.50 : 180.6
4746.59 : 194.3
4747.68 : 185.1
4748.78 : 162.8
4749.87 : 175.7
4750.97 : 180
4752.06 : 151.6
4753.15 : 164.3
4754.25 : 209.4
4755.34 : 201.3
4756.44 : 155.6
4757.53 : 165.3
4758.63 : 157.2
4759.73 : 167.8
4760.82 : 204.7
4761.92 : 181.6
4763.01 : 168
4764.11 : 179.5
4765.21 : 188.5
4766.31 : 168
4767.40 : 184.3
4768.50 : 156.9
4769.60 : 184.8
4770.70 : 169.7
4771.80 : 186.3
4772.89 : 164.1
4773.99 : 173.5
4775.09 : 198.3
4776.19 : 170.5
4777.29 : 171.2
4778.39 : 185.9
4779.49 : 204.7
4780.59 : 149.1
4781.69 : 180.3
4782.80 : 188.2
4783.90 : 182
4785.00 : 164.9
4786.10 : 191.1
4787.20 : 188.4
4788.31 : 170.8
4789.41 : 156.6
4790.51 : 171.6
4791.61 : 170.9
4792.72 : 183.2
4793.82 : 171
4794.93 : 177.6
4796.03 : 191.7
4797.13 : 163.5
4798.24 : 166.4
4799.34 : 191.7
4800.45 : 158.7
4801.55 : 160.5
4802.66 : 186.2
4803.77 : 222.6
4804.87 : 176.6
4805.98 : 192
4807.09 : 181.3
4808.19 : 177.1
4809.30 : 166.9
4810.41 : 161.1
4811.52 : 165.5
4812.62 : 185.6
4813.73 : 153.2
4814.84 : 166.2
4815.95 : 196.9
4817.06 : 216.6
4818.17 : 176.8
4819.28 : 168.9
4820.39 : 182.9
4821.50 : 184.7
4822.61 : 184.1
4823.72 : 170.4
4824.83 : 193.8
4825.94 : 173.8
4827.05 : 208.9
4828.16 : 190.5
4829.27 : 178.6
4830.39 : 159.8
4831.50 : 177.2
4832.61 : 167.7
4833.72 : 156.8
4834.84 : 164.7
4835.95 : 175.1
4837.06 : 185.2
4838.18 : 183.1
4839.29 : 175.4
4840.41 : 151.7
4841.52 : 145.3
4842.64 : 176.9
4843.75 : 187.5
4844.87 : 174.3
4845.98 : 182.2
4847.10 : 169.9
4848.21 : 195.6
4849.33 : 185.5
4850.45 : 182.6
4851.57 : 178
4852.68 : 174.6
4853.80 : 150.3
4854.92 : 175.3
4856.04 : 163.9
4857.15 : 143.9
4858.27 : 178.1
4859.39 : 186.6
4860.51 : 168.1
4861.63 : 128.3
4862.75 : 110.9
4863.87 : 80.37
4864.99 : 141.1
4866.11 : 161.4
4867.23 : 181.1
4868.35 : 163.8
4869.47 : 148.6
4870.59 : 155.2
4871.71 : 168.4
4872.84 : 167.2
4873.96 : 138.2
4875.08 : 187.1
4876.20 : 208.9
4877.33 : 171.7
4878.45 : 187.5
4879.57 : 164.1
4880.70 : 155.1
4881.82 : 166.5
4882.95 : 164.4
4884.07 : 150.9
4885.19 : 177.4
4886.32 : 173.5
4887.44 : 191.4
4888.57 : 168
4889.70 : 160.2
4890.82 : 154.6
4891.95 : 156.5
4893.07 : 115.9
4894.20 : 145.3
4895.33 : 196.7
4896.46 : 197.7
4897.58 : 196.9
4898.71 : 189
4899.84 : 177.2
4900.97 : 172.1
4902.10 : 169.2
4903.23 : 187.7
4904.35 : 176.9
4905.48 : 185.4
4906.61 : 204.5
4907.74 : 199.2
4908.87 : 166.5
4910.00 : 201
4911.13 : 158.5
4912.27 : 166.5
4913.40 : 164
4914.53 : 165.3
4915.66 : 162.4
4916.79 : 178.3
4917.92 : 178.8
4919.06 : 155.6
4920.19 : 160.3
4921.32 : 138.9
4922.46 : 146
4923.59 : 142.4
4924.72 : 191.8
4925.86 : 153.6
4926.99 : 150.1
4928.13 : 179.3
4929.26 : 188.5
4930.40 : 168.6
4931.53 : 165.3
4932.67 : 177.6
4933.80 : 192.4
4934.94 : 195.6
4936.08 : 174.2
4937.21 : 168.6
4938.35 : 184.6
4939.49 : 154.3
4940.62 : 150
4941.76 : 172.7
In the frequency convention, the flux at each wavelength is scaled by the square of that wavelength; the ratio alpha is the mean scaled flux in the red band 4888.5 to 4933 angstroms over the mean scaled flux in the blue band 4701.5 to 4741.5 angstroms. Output 1.13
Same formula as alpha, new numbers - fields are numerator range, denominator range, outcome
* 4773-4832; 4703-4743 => 1.13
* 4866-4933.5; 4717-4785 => 1.05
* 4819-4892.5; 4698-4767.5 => 1.05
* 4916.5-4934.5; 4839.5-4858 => 1.00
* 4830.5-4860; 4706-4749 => 1.08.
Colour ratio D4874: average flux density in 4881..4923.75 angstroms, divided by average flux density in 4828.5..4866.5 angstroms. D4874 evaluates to 1.03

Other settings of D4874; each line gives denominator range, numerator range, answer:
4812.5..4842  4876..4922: 0.97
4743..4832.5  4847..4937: 0.95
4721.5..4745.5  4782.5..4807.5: 1.07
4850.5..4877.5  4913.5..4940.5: 1.05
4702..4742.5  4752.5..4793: 1.08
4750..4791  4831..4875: 0.93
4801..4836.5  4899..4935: 0.96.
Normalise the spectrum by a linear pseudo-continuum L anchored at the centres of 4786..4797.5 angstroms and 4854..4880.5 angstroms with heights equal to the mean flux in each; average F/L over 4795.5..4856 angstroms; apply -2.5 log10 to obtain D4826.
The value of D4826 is -0.05 mag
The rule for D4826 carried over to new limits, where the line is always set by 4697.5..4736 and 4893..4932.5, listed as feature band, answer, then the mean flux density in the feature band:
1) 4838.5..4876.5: 0.04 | 164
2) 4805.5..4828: -0.07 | 181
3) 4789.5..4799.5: -0.05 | 175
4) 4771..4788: -0.08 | 180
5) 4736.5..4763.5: -0.04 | 172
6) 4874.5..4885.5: -0.02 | 173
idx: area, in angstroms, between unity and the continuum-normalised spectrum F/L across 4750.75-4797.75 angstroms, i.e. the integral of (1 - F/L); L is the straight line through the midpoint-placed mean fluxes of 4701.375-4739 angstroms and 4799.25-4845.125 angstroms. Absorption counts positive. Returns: -1.5 angstroms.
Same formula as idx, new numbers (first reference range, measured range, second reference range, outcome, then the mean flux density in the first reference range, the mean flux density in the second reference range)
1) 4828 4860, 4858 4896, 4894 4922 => 2.94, 173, 176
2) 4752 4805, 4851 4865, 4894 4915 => 2.08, 177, 181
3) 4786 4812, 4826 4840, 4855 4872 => -1.08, 177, 152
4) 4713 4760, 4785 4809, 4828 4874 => -1.60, 169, 165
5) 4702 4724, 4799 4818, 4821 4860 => -0.93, 160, 175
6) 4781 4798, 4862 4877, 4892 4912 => 1.93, 176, 178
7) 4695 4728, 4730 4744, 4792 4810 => 0.40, 166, 179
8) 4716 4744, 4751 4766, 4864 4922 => -0.85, 167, 169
